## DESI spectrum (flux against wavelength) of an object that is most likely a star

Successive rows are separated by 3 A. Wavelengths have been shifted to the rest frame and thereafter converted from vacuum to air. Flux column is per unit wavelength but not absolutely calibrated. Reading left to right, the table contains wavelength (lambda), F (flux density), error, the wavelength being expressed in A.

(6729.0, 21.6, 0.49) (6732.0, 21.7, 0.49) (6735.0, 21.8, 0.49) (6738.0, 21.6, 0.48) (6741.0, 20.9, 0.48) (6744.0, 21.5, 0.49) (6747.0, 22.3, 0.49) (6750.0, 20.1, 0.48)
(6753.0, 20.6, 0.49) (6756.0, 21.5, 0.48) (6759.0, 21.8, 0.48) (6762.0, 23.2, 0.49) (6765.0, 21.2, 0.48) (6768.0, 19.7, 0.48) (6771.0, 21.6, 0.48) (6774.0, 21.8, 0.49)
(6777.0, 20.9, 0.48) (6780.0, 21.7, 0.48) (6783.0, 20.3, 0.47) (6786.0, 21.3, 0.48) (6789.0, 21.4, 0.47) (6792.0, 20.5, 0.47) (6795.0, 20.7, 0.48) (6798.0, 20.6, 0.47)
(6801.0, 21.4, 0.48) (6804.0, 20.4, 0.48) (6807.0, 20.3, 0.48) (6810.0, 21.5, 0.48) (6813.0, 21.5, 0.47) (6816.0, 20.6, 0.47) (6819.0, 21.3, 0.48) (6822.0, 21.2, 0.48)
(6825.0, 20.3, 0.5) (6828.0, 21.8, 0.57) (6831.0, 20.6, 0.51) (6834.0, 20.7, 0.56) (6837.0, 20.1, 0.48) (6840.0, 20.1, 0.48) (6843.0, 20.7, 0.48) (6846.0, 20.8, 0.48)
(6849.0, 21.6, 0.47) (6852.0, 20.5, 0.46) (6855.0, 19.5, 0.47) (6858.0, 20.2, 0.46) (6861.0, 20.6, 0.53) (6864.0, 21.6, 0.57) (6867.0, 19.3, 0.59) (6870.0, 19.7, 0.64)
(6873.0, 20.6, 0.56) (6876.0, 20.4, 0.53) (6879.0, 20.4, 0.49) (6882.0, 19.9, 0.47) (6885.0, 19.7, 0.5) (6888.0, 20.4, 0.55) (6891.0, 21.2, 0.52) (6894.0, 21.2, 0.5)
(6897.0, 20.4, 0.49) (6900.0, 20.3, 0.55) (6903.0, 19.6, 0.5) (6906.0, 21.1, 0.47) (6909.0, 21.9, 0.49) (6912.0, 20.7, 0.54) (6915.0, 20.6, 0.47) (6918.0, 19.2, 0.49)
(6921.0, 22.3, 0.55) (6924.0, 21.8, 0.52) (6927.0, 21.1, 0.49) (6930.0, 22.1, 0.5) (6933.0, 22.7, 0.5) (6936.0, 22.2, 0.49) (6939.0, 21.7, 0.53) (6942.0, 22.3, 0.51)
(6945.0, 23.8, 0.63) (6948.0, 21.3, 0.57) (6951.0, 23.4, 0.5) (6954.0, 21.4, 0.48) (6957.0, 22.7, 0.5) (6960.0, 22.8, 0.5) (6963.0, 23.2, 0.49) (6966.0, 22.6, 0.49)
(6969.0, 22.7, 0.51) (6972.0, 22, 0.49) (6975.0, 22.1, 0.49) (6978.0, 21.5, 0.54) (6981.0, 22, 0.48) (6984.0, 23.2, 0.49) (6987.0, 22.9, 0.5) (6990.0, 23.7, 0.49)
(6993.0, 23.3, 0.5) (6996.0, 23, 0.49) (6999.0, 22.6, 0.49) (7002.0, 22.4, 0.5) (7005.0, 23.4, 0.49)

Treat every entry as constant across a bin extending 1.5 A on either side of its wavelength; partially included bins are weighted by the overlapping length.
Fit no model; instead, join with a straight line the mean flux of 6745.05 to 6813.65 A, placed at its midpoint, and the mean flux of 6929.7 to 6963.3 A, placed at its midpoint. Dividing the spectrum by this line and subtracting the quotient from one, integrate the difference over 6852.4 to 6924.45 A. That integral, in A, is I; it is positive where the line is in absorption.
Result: 4.9 A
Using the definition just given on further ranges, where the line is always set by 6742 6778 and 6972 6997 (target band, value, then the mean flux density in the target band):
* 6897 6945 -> 2.0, 21.4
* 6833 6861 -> 1.8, 20.5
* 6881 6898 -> 1.2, 20.5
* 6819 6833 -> 0.5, 21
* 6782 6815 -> 1.0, 20.9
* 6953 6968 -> 0.0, 22.6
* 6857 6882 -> 1.9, 20.3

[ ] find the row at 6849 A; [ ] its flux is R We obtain 21.6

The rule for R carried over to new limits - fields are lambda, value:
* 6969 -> 22.7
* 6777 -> 20.9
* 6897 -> 20.4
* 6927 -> 21.1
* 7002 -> 22.4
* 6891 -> 21.2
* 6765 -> 21.2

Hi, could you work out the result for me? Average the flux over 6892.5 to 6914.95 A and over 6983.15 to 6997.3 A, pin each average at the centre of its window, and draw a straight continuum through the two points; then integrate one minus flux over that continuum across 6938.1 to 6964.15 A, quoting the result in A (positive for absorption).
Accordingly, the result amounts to -0.5 A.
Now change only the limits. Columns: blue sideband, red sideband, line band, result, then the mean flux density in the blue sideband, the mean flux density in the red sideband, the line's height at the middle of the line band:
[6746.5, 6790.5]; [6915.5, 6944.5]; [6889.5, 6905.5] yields 0.8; 21.3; 21.7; 21.6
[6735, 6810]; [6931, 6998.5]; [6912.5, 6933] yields 0.9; 21.2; 22.6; 22.3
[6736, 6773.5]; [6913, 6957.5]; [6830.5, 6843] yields 0.7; 21.4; 21.9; 21.6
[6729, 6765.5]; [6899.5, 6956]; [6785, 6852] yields 2.1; 21.5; 21.6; 21.6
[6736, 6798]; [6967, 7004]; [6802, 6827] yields 0.7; 21.2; 22.6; 21.5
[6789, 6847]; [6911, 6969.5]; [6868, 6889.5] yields 1.3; 20.8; 22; 21.4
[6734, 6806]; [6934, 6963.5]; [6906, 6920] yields 0.9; 21.2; 22.5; 22.2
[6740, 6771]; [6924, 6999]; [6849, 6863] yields 0.9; 21.3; 22.5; 21.9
